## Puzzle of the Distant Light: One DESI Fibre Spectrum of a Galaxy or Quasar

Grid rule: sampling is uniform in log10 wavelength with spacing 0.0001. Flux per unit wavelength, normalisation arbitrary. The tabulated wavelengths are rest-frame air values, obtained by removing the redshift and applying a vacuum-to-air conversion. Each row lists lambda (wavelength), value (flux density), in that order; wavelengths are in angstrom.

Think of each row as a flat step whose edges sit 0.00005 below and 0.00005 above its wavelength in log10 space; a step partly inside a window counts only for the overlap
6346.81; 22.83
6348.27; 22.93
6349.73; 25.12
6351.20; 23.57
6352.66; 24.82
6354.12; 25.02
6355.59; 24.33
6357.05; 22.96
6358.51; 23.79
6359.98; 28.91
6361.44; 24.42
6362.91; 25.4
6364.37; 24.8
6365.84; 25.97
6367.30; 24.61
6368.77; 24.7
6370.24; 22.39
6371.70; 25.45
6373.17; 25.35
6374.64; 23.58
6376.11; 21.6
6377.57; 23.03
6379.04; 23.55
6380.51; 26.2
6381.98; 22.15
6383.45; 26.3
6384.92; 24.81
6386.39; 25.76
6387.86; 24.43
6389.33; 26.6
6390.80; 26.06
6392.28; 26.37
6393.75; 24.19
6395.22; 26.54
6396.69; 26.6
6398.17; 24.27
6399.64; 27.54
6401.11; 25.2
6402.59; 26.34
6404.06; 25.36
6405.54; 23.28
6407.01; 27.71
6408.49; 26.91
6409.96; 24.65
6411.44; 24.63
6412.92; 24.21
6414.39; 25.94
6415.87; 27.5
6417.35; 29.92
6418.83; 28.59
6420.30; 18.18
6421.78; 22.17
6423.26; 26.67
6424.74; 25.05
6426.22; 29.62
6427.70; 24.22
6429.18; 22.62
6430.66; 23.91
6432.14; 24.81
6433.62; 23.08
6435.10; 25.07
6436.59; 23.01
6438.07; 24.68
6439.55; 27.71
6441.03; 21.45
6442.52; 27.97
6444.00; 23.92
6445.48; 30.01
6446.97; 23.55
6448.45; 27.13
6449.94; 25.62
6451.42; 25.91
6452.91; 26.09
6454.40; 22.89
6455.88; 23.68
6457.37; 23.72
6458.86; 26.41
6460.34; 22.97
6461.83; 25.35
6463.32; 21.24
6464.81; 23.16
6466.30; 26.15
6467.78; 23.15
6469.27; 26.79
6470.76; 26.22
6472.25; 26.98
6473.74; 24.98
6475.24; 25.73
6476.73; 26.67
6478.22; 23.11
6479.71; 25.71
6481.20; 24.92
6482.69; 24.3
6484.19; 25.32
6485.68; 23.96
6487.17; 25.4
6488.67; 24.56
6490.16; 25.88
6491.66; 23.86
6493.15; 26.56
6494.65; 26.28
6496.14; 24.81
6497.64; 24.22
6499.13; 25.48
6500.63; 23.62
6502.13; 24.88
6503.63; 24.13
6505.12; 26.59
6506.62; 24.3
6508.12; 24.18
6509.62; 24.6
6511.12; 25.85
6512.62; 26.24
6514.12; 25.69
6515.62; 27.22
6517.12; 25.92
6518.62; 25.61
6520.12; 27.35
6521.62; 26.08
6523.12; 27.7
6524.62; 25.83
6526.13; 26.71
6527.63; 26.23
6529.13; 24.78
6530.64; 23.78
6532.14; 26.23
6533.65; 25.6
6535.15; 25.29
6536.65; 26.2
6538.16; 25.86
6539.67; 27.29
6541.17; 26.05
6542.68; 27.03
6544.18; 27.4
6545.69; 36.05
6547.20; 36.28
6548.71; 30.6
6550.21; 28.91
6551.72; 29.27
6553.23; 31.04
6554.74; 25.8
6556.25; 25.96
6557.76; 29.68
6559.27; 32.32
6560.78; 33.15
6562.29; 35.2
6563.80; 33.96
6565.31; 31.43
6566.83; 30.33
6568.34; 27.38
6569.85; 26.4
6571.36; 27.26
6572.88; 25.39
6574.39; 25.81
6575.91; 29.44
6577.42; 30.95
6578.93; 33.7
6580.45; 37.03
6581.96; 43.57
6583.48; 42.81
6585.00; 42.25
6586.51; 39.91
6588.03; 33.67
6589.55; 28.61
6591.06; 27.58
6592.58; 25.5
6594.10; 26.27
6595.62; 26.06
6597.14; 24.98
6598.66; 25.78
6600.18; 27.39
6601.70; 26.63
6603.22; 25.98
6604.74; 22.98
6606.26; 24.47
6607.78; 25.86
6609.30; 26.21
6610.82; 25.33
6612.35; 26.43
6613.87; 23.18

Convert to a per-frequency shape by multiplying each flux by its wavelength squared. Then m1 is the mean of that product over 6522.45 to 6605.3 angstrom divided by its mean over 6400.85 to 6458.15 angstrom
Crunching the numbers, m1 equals 1.22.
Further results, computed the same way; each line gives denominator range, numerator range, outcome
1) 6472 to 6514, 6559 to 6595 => 1.31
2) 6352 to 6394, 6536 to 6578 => 1.26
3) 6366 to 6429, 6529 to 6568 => 1.21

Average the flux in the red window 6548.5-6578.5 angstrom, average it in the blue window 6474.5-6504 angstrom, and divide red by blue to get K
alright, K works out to 1.18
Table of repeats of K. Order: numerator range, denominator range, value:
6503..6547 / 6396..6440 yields 1.04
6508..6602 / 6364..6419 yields 1.15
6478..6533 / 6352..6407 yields 1.02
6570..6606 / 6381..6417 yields 1.18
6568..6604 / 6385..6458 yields 1.20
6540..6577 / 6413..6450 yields 1.17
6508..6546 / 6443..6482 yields 1.05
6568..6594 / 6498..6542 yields 1.25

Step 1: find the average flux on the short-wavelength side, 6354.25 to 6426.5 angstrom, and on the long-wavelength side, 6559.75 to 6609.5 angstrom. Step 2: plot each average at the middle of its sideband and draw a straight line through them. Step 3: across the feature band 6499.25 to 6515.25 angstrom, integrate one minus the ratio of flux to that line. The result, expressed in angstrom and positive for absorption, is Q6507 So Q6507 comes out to 1.8 angstrom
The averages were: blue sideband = 25.2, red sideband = 30.2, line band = 25.1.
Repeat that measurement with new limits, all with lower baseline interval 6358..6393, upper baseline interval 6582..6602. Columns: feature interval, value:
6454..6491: 3.8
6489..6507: 2.1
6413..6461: 2.7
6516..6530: 1.4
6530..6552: 1.1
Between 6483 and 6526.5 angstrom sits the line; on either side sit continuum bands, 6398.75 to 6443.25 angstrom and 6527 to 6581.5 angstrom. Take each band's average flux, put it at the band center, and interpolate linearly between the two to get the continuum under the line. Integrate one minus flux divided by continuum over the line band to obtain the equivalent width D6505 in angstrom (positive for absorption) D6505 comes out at 3.51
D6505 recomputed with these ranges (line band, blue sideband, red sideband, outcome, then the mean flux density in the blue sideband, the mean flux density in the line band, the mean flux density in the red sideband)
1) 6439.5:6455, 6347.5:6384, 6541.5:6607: 0.6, 24.4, 25.6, 30.3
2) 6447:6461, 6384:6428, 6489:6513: 0.3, 25.7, 24.9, 25.1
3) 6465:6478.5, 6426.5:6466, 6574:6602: 0.2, 24.7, 25.5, 31.6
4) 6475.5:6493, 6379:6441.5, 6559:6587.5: 2.3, 25.2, 25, 33.1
